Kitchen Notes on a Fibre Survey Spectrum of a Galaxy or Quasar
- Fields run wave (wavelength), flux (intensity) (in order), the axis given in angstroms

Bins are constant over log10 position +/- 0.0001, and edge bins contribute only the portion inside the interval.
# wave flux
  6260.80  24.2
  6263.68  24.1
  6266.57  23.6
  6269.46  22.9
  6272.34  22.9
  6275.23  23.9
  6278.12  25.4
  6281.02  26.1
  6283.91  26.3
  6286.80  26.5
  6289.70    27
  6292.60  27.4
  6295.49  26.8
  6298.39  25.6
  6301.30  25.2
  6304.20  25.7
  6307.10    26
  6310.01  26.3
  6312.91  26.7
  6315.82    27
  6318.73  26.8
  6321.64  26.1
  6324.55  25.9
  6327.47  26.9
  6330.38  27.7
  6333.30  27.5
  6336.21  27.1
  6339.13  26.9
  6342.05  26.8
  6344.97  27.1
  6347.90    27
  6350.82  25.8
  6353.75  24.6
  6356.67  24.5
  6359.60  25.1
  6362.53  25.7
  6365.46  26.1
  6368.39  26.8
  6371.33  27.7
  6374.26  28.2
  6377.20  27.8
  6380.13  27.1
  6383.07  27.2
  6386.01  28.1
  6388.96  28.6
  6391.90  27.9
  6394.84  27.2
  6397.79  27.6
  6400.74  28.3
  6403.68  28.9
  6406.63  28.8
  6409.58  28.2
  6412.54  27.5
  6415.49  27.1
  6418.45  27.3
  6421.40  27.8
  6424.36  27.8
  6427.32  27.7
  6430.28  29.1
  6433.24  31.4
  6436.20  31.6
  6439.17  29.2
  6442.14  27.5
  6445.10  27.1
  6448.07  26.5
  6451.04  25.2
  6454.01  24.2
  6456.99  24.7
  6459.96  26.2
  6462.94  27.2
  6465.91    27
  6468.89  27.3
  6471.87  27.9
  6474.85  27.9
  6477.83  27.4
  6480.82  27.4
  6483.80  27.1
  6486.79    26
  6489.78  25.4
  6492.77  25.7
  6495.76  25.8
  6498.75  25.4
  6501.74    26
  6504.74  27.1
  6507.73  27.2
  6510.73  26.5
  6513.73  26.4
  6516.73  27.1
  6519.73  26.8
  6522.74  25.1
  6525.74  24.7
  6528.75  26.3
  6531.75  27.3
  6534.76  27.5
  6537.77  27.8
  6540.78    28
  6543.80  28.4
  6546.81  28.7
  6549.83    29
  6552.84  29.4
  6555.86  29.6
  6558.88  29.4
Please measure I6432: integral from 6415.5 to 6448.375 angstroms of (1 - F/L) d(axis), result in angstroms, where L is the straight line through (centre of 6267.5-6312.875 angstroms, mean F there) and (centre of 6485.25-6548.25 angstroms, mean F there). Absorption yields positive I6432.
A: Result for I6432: -2.8 angstroms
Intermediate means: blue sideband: 25.6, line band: 28.5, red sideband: 26.6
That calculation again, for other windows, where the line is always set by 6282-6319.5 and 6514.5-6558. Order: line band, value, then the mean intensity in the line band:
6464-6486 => -0.1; 27.4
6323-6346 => -0.4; 27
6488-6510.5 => 1.0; 26.1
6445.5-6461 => 1.0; 25.5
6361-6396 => -0.8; 27.4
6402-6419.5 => -0.7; 28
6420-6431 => -0.4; 28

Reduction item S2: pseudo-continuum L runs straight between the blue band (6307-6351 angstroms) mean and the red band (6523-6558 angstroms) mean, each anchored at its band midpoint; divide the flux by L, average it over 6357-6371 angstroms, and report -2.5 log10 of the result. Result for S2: 0.04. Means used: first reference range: 26.8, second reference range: 27.8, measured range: 25.9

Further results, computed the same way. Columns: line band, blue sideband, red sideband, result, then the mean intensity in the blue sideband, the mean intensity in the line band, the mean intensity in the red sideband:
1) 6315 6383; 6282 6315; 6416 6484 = 0.00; 26.3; 26.6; 27.5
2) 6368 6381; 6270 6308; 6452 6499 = -0.06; 25.7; 27.6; 26.4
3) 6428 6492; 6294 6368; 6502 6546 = -0.02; 26.3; 27.3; 26.9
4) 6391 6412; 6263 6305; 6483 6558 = -0.08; 25.3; 28.1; 27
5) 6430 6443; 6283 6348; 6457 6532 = -0.13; 26.6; 29.9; 26.5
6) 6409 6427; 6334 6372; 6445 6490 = -0.05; 26.2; 27.6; 26.5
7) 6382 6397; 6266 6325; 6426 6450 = 0.00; 25.8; 27.8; 28.7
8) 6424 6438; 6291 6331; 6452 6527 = -0.13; 26.4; 29.7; 26.4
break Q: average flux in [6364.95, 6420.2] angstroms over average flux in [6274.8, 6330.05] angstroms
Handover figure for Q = 1.06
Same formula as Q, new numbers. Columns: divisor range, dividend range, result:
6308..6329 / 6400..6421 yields 1.06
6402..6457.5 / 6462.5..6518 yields 0.96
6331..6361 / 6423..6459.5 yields 1.05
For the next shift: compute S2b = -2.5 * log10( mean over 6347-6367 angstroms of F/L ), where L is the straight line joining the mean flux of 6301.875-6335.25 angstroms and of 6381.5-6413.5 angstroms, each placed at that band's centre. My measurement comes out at 0.07 mag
